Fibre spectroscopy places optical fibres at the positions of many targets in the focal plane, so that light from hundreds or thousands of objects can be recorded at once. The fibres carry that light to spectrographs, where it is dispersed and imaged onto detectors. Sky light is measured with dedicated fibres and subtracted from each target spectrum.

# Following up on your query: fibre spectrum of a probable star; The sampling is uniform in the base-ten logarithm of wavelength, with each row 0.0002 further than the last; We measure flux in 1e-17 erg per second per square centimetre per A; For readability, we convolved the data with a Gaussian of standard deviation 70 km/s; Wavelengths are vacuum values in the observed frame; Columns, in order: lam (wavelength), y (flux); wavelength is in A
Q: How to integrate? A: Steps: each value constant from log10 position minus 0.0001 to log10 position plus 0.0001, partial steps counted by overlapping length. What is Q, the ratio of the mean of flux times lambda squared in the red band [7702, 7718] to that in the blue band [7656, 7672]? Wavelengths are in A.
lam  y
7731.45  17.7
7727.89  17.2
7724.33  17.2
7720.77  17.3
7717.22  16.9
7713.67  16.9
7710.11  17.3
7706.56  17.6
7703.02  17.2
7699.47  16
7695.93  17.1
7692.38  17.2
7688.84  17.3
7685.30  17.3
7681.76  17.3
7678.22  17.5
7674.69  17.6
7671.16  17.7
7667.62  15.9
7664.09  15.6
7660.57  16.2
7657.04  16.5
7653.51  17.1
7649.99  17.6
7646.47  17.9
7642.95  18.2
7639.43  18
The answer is 1.07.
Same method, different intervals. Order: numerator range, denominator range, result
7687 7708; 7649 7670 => 1.05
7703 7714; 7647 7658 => 1.02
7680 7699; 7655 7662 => 1.06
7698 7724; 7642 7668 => 1.02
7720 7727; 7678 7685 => 1.00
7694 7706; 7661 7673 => 1.04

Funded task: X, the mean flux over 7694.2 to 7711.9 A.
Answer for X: 17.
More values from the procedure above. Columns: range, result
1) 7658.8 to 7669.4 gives 15.9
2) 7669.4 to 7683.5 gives 17.5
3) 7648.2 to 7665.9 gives 16.6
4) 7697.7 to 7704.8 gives 16.6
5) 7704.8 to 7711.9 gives 17.4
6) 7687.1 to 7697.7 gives 17.2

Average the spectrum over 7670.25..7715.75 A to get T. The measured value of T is 17.2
